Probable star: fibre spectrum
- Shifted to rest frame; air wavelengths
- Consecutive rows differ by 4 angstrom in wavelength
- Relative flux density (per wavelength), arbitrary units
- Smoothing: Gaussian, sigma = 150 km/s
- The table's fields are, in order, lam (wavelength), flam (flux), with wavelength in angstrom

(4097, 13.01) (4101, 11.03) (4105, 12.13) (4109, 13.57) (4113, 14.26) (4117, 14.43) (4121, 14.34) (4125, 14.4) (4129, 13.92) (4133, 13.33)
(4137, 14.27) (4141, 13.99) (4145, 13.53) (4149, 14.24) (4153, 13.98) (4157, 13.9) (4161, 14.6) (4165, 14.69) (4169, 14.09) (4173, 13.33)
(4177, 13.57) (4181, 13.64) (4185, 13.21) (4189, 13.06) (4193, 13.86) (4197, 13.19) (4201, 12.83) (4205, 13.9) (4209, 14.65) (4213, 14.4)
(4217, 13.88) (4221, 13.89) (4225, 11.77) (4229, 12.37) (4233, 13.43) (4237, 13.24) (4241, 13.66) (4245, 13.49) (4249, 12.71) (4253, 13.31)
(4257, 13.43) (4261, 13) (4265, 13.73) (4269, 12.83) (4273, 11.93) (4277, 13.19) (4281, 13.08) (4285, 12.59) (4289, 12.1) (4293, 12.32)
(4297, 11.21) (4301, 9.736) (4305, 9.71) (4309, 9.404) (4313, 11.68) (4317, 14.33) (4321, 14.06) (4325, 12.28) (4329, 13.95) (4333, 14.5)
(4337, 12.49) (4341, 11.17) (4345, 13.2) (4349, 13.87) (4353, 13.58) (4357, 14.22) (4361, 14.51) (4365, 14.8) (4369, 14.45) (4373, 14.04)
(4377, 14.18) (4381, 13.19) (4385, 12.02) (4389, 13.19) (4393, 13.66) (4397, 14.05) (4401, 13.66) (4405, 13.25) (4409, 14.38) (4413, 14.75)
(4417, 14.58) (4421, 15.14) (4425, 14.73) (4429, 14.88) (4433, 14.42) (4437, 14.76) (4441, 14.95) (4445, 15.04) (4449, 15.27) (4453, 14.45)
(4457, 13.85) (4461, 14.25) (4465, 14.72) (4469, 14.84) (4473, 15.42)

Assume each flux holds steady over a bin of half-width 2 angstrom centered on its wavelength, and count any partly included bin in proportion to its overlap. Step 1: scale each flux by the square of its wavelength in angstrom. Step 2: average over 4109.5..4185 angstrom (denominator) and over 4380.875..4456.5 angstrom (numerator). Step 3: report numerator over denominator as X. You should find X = 1.2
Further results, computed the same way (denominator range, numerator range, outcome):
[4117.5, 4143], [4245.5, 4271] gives 1.00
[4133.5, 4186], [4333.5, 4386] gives 1.07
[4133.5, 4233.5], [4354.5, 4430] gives 1.13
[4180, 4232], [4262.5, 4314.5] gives 0.91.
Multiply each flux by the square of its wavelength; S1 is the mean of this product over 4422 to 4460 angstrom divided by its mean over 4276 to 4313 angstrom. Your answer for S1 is 1.4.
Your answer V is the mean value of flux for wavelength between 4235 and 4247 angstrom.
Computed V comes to 13.5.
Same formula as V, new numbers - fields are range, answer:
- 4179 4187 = 13.4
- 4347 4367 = 14.2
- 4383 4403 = 13.3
